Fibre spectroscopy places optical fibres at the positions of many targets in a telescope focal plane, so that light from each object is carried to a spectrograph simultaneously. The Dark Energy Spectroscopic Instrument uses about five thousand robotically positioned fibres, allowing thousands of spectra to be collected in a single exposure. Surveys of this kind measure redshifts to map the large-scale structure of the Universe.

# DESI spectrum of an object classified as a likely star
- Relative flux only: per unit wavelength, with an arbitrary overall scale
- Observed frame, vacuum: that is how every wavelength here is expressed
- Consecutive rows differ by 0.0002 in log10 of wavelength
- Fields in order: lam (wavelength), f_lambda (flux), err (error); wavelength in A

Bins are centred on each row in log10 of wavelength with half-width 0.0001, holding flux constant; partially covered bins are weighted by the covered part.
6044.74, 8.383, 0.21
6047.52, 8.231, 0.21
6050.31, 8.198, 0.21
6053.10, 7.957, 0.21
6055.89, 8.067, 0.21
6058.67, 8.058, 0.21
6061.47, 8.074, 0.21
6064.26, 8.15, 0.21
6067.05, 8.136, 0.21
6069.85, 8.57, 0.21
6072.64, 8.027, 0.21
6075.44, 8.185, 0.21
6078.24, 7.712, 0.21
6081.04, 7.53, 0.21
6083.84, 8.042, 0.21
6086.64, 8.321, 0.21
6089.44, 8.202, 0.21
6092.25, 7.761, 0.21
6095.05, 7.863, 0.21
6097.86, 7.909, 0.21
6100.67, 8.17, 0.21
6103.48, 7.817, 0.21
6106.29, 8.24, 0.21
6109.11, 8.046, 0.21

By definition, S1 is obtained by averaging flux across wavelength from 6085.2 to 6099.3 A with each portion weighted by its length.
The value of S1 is 8.01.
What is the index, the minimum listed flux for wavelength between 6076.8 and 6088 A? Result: 7.53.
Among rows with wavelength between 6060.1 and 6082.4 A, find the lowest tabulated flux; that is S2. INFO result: 7.53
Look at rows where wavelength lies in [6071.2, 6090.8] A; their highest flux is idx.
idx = 8.321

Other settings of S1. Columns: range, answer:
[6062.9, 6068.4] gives 8.15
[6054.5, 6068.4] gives 8.1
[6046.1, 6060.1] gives 8.1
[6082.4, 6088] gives 8.18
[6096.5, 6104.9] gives 7.97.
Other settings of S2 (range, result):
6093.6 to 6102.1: 7.863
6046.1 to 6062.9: 7.957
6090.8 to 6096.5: 7.761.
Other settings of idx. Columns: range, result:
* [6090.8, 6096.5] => 7.863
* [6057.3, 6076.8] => 8.57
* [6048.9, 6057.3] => 8.198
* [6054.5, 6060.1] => 8.067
